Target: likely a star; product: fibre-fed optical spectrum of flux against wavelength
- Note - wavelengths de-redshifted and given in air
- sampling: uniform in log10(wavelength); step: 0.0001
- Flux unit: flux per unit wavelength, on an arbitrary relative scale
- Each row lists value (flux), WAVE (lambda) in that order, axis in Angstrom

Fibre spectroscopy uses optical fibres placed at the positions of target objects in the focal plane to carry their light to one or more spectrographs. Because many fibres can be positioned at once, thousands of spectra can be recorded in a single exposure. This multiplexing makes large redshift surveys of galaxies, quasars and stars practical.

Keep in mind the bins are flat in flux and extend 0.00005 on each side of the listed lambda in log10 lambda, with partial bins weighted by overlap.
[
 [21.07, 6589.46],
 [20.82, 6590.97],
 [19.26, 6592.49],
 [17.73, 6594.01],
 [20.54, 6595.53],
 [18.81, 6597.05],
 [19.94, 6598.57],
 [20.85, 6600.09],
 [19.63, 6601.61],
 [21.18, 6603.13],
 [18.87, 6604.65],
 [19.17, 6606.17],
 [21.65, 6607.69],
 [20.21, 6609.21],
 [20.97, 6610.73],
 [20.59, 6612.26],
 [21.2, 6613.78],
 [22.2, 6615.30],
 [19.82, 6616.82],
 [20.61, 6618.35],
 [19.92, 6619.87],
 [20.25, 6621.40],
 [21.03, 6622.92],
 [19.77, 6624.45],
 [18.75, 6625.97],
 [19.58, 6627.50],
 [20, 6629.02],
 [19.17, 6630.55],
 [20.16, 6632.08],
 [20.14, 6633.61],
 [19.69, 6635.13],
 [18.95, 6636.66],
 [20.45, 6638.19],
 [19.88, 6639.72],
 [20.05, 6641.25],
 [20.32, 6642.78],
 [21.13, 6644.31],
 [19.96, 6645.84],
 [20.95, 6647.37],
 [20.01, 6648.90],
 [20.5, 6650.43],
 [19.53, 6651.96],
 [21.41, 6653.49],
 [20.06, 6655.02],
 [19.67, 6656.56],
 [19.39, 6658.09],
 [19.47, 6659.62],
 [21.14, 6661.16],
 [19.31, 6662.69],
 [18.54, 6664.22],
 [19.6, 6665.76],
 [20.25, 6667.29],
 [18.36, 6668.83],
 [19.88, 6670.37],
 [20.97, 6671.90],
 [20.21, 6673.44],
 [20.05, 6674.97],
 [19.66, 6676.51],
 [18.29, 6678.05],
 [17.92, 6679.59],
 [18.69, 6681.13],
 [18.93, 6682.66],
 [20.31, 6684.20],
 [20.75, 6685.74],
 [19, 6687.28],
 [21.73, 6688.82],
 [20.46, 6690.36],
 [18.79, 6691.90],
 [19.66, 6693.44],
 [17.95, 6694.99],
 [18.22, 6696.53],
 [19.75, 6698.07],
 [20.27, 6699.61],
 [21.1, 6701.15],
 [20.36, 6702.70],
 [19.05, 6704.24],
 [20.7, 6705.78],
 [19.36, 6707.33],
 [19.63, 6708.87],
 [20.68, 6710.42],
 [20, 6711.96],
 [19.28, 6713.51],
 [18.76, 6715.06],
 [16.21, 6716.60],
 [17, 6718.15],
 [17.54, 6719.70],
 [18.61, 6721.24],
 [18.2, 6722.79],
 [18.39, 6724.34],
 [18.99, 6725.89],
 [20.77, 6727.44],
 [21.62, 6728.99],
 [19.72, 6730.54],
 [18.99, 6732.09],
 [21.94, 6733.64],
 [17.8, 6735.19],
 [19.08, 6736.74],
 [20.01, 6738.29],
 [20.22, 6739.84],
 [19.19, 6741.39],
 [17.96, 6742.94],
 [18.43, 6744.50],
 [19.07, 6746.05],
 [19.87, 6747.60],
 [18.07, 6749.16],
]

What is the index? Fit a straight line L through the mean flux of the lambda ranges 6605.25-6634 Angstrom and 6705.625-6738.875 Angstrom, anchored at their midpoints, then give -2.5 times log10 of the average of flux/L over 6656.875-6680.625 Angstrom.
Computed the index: 0.013 mag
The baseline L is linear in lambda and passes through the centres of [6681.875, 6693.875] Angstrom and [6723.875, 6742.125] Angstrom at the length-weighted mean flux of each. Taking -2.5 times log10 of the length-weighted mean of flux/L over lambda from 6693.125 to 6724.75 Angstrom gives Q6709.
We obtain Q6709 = 0.04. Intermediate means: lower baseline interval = 20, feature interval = 19.1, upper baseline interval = 19.8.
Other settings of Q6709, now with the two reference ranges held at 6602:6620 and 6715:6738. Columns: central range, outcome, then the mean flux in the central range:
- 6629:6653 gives 0.003 mag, 20.1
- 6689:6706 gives -0.020 mag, 19.7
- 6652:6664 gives -0.004 mag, 20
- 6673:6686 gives 0.013 mag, 19.4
